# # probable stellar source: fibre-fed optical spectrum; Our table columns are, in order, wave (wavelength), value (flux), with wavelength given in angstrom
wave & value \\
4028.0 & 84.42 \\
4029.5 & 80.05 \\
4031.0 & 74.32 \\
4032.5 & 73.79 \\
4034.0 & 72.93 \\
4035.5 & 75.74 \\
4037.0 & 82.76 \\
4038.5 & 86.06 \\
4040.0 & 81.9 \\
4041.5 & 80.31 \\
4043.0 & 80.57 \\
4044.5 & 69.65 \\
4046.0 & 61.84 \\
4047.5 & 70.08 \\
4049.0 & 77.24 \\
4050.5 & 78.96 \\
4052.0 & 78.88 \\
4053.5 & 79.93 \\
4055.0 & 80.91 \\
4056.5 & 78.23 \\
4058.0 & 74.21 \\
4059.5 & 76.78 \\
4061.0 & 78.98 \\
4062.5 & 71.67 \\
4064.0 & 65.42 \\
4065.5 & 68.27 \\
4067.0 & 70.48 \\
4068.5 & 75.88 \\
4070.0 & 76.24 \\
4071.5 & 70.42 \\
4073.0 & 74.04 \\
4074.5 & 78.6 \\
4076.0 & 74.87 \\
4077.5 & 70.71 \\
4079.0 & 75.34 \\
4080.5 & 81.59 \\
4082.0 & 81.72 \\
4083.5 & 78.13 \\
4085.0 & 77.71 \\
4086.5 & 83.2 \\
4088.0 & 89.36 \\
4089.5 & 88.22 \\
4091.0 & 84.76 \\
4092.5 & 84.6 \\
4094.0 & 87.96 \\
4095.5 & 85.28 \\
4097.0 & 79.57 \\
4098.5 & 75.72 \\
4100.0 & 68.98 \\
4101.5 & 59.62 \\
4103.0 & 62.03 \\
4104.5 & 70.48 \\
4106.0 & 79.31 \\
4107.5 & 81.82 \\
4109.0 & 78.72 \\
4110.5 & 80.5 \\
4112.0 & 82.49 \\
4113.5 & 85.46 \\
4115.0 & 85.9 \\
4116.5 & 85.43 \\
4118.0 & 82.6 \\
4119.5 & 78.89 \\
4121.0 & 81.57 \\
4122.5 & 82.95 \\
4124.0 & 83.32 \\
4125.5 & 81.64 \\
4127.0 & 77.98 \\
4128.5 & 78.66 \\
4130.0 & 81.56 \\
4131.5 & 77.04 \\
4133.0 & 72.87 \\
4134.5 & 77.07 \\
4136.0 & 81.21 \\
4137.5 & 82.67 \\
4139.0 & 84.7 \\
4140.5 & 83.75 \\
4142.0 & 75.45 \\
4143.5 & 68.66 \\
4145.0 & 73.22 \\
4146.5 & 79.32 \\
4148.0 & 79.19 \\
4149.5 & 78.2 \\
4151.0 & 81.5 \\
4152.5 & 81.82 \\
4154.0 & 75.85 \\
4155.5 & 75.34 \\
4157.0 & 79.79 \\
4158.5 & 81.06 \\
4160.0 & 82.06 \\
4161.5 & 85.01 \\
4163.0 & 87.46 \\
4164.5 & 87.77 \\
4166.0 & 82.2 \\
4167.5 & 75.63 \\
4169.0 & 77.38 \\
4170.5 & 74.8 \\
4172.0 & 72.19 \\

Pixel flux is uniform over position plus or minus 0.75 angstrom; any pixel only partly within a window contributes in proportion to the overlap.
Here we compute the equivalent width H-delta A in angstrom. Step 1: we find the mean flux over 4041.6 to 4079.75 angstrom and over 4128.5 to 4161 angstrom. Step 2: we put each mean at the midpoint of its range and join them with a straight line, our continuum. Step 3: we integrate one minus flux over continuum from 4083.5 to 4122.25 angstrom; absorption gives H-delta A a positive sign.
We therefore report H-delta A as -1.7 angstrom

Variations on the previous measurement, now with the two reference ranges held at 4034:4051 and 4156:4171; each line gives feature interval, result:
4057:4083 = 1.07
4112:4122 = -0.47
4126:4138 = 0.22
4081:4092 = -0.70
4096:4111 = 1.00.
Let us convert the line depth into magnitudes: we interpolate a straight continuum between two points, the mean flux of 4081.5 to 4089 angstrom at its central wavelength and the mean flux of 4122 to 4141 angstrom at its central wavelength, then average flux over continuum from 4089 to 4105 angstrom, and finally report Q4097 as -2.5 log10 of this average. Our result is 0.07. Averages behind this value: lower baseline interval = 82.2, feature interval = 76.9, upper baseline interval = 80.3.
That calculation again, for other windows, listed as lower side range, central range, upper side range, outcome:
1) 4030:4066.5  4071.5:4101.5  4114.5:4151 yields -0.02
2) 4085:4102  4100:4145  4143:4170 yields 0.02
